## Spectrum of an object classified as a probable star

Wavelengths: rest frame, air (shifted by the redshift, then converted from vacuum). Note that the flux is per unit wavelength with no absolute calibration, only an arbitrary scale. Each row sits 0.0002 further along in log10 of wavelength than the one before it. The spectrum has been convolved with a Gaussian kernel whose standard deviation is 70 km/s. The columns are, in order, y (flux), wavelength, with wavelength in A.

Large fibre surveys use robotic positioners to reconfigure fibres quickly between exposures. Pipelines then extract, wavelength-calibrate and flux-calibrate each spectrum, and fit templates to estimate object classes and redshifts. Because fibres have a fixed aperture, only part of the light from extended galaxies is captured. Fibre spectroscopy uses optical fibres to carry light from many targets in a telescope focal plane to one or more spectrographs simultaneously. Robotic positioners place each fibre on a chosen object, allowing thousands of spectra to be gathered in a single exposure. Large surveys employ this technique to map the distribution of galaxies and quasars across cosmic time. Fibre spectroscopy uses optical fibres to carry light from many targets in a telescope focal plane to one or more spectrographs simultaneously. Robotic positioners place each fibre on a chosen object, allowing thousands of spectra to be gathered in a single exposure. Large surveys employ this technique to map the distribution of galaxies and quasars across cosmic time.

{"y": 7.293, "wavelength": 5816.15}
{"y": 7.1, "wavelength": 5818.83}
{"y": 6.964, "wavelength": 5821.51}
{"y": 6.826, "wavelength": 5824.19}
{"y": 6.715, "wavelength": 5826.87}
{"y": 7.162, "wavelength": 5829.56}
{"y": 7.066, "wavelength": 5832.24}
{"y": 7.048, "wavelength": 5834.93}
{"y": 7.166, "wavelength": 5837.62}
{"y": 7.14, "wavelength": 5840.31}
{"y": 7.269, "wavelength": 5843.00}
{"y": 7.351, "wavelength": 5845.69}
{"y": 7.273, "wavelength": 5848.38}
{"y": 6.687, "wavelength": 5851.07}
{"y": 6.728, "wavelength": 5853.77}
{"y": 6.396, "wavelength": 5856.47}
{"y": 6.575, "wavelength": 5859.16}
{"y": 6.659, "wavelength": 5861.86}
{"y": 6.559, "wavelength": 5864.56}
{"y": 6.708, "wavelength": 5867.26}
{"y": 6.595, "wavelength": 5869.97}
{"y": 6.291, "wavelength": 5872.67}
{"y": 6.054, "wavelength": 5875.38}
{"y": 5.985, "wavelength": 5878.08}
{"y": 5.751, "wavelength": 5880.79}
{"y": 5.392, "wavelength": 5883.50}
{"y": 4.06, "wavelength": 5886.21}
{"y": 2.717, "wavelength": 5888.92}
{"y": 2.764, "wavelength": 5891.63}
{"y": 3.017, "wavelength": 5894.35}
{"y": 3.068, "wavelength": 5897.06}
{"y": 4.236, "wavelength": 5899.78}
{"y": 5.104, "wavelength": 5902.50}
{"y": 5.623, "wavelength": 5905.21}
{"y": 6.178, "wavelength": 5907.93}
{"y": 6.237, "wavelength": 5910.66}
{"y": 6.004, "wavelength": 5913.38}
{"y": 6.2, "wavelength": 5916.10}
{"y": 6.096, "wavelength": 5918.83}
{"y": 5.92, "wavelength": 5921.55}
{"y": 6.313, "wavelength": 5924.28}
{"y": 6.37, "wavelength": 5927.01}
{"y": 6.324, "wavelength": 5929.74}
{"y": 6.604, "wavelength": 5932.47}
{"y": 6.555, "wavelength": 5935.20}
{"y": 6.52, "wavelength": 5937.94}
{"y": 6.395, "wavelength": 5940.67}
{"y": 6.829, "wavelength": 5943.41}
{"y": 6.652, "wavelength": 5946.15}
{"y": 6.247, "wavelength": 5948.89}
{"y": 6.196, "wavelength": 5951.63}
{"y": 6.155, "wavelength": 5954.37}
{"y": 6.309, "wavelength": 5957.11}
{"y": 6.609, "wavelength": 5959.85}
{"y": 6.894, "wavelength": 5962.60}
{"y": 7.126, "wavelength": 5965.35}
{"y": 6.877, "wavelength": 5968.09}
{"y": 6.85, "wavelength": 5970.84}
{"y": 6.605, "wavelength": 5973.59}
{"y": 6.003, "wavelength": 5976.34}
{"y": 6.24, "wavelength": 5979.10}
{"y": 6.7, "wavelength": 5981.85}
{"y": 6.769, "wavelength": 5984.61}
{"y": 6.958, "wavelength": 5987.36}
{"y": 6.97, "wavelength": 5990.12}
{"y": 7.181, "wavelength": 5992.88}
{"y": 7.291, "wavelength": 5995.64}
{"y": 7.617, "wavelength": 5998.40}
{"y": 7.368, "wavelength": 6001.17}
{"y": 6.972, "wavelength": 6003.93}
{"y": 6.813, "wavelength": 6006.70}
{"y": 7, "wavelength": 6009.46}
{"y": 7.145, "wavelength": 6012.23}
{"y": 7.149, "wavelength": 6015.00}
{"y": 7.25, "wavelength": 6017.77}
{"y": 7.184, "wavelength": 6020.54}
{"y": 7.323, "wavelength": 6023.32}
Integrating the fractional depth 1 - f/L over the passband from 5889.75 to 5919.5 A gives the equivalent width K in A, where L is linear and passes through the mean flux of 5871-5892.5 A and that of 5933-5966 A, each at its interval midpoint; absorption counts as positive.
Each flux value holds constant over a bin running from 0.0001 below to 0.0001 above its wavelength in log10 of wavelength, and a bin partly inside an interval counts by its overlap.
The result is 3.4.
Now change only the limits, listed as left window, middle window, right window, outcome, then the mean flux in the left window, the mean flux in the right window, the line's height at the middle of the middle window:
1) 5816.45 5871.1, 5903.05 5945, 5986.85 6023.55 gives 4.62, 6.91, 7.16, 7.03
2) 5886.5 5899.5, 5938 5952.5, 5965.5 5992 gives -3.29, 3.1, 6.7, 5.29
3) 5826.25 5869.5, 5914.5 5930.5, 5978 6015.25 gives 1.75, 6.9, 7.01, 6.96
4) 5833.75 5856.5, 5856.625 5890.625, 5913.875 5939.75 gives 5.17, 7.04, 6.31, 6.79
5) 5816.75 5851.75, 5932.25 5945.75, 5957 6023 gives 0.76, 7.07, 6.93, 6.98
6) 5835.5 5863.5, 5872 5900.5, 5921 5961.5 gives 9.68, 6.92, 6.41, 6.72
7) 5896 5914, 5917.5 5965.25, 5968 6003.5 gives -3.81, 5.21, 6.88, 5.96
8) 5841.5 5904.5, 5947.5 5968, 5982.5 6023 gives 0.22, 5.62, 7.12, 6.6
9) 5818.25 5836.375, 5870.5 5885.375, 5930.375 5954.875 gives 1.95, 6.98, 6.47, 6.75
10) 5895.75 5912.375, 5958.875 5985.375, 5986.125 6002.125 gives 0.13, 5.1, 7.23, 6.71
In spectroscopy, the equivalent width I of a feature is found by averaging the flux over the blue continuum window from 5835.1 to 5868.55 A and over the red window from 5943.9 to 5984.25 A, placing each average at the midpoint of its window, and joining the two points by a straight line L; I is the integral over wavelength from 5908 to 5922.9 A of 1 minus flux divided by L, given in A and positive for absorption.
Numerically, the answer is 1.3 A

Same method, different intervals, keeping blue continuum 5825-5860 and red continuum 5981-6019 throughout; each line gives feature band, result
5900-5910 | 2.1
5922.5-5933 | 1.0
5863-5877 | 1.1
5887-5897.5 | 6.1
